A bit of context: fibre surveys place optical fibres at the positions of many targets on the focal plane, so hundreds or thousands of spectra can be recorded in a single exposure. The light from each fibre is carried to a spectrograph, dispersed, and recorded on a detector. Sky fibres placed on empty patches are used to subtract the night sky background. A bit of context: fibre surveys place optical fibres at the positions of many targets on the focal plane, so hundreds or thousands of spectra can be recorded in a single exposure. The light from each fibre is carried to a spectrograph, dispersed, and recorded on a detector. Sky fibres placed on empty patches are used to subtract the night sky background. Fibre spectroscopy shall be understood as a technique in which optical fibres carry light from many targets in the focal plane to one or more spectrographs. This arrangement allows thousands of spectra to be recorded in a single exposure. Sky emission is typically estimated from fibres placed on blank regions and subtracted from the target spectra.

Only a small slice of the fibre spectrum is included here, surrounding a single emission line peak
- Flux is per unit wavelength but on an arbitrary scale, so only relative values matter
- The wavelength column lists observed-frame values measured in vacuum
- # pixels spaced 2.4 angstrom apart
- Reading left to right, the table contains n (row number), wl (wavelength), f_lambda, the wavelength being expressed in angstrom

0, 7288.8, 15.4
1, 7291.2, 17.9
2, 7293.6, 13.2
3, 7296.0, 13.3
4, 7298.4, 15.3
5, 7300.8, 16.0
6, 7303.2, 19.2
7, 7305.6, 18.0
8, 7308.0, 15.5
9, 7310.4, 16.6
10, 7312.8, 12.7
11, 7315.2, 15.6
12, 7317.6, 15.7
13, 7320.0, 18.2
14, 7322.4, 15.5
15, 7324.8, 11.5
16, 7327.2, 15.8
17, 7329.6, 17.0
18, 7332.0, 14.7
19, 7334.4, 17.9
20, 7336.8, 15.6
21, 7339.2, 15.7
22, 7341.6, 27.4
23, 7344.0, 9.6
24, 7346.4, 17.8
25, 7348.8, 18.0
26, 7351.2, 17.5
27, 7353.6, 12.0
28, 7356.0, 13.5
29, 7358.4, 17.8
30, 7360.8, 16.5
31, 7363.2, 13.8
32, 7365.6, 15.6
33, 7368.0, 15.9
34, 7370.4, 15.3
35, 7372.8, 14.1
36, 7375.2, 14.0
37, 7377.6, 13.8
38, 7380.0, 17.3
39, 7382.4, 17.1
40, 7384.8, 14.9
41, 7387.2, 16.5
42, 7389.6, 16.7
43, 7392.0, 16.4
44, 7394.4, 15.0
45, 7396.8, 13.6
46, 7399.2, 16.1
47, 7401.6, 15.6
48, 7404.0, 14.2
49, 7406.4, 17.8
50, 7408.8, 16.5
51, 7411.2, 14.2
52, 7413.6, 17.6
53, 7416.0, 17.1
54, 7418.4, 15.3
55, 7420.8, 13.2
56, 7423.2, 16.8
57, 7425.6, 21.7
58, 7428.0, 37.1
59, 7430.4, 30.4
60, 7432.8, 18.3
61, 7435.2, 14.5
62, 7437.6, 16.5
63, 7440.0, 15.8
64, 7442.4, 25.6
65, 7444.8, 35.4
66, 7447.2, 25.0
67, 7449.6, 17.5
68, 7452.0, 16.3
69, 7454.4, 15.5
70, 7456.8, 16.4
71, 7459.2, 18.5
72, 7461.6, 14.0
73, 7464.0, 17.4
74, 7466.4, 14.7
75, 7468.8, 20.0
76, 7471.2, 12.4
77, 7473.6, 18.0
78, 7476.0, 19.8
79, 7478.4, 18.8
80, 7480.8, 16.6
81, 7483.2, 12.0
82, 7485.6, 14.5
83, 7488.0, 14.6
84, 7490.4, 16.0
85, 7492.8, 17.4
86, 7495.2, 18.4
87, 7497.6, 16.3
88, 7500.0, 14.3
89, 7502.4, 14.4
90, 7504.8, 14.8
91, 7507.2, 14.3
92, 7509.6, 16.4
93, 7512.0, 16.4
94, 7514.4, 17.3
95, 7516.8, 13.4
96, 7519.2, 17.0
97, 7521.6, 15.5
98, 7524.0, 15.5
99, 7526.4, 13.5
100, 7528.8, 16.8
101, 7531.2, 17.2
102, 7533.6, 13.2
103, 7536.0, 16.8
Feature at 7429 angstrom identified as [S II] 6716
